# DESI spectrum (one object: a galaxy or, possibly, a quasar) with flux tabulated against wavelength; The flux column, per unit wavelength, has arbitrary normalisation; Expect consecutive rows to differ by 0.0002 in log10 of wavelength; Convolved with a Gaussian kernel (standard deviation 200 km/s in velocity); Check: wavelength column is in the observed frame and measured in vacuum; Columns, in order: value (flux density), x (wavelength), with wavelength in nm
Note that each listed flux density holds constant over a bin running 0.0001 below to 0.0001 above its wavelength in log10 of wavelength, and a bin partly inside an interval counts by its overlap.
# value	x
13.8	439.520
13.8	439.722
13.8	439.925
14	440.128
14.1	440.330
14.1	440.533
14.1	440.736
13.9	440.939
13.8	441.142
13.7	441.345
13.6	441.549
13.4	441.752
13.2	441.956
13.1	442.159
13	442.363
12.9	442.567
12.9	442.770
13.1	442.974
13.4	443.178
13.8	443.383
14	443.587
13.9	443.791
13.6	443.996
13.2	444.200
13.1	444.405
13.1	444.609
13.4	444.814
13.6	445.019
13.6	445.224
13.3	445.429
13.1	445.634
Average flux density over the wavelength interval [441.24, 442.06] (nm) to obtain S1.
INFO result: 13.5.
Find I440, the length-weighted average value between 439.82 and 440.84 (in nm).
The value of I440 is 14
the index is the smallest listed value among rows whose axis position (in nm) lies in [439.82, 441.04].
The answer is 13.8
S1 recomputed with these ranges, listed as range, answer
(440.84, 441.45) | 13.8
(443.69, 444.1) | 13.7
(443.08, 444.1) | 13.7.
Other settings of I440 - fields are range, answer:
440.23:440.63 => 14.1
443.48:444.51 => 13.6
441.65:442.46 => 13.2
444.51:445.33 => 13.4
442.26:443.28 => 13.1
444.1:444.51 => 13.2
